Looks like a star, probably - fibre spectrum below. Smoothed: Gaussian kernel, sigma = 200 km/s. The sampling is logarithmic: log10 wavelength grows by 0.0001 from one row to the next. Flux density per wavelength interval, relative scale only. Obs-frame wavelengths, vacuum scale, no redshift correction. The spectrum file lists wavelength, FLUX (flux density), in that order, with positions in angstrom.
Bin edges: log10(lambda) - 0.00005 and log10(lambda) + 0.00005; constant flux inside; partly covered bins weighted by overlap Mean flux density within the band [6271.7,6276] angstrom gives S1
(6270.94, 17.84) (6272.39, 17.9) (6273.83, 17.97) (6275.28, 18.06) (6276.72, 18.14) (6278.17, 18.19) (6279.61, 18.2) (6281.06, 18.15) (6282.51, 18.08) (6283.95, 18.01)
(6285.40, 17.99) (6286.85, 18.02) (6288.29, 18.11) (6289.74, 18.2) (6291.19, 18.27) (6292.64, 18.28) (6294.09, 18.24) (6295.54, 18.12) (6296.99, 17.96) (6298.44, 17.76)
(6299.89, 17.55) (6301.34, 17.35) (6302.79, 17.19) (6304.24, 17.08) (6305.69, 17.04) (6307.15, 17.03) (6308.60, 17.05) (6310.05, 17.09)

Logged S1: 18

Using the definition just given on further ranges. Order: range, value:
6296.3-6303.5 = 17.6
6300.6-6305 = 17.2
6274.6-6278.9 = 18.2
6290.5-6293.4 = 18.3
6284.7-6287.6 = 18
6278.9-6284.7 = 18.1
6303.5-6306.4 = 17.1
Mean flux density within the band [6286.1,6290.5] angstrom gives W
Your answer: 18.1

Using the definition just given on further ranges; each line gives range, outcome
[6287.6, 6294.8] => 18.2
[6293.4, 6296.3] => 18.2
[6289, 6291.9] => 18.2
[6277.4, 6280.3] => 18.2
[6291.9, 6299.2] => 18.1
